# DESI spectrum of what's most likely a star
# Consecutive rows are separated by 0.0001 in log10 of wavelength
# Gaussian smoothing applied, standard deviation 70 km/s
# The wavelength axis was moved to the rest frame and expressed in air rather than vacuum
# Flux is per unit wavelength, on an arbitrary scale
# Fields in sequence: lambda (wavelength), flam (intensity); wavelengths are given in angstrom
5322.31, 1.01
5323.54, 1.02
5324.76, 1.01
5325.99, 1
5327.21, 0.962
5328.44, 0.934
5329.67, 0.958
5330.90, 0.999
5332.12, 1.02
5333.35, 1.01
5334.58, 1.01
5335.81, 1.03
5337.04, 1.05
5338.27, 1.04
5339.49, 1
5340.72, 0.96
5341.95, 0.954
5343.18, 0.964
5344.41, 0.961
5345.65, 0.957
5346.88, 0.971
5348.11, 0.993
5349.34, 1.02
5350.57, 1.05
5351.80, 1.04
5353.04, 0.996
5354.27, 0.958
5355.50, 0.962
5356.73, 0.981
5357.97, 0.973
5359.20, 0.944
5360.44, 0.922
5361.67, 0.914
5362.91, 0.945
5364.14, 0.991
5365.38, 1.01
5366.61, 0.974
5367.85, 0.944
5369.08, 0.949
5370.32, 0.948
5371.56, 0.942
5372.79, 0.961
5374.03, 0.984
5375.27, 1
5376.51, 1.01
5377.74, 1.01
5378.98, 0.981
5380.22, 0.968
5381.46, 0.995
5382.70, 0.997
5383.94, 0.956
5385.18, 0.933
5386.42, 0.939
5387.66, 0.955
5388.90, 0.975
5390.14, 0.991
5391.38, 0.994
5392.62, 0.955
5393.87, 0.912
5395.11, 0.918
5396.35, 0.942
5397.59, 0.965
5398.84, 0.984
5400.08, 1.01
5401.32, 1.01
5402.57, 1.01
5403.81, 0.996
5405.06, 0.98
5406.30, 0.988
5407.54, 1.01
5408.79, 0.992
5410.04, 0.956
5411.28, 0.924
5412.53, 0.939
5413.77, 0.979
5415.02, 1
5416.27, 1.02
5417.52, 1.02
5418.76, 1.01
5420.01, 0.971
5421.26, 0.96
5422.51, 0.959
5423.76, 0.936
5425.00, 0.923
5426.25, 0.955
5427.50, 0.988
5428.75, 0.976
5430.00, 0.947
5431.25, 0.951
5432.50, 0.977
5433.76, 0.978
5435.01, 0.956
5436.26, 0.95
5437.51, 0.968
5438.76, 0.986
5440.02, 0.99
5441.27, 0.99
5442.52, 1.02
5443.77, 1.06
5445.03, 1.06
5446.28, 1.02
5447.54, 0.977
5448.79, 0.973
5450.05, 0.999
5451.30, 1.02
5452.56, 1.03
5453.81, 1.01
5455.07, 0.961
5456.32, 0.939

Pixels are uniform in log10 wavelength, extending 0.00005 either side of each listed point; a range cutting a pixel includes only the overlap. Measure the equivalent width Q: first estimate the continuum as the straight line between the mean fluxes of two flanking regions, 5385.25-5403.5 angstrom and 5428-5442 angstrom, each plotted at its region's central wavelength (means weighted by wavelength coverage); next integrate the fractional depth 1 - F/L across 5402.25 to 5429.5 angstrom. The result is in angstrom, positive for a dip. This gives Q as -0.2 angstrom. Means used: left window 0.968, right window 0.97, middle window 0.977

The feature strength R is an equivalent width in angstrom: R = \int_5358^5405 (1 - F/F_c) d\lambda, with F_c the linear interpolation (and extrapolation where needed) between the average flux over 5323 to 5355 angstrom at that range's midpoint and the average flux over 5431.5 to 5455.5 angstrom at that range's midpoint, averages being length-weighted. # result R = 1.2 angstrom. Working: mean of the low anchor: 0.995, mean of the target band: 0.969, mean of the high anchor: 0.995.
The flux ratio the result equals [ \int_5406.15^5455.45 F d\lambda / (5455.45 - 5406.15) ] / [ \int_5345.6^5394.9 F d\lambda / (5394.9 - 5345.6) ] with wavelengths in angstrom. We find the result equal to 1.0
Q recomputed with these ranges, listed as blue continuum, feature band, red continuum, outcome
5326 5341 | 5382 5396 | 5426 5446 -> 0.49 angstrom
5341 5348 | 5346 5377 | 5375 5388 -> -0.19 angstrom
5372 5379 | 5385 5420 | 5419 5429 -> -0.07 angstrom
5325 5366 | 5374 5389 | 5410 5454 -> 0.10 angstrom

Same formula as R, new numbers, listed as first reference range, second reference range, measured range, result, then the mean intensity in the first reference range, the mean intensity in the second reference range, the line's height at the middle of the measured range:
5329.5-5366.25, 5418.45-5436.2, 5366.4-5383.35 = 0.04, 0.986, 0.962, 0.978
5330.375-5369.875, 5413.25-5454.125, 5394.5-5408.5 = 0.03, 0.984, 0.986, 0.986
